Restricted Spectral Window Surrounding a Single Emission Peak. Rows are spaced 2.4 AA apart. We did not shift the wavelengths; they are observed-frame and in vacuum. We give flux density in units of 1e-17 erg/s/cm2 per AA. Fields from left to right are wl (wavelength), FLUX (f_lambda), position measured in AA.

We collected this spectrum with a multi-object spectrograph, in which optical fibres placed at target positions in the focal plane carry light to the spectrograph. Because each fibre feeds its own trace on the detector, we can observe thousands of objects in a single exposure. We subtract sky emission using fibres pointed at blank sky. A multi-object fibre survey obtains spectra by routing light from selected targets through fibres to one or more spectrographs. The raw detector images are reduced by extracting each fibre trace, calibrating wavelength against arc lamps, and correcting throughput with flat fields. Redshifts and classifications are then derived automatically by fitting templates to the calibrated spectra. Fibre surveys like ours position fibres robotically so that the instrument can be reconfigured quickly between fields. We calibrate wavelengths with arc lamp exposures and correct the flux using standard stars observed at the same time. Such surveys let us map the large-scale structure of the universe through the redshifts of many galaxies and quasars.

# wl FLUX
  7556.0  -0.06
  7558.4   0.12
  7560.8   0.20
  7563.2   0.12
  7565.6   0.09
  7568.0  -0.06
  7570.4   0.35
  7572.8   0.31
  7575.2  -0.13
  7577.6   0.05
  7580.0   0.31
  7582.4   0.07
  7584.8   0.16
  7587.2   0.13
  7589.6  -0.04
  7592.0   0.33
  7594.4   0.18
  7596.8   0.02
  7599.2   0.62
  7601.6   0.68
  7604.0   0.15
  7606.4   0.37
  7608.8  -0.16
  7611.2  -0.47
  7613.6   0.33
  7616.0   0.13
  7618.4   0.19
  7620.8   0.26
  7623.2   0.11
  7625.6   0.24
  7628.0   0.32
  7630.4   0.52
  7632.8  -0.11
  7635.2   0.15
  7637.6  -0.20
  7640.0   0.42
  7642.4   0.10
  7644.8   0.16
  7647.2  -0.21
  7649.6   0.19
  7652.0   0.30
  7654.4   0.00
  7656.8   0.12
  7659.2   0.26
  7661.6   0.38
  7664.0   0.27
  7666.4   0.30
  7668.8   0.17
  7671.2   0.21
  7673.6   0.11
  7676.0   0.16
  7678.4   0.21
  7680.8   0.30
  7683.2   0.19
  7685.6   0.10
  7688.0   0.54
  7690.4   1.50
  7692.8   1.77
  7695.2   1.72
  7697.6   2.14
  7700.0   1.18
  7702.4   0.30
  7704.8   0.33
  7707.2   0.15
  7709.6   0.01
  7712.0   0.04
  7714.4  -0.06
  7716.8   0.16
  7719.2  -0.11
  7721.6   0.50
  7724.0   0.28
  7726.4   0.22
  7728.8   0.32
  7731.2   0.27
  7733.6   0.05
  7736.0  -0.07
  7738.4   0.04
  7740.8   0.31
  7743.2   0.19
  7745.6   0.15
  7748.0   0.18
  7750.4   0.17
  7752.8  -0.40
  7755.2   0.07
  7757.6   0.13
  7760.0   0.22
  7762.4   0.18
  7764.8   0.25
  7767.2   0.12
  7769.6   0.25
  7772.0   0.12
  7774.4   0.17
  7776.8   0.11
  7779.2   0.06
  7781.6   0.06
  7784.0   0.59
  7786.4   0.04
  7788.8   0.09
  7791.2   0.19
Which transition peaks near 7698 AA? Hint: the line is [O II]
